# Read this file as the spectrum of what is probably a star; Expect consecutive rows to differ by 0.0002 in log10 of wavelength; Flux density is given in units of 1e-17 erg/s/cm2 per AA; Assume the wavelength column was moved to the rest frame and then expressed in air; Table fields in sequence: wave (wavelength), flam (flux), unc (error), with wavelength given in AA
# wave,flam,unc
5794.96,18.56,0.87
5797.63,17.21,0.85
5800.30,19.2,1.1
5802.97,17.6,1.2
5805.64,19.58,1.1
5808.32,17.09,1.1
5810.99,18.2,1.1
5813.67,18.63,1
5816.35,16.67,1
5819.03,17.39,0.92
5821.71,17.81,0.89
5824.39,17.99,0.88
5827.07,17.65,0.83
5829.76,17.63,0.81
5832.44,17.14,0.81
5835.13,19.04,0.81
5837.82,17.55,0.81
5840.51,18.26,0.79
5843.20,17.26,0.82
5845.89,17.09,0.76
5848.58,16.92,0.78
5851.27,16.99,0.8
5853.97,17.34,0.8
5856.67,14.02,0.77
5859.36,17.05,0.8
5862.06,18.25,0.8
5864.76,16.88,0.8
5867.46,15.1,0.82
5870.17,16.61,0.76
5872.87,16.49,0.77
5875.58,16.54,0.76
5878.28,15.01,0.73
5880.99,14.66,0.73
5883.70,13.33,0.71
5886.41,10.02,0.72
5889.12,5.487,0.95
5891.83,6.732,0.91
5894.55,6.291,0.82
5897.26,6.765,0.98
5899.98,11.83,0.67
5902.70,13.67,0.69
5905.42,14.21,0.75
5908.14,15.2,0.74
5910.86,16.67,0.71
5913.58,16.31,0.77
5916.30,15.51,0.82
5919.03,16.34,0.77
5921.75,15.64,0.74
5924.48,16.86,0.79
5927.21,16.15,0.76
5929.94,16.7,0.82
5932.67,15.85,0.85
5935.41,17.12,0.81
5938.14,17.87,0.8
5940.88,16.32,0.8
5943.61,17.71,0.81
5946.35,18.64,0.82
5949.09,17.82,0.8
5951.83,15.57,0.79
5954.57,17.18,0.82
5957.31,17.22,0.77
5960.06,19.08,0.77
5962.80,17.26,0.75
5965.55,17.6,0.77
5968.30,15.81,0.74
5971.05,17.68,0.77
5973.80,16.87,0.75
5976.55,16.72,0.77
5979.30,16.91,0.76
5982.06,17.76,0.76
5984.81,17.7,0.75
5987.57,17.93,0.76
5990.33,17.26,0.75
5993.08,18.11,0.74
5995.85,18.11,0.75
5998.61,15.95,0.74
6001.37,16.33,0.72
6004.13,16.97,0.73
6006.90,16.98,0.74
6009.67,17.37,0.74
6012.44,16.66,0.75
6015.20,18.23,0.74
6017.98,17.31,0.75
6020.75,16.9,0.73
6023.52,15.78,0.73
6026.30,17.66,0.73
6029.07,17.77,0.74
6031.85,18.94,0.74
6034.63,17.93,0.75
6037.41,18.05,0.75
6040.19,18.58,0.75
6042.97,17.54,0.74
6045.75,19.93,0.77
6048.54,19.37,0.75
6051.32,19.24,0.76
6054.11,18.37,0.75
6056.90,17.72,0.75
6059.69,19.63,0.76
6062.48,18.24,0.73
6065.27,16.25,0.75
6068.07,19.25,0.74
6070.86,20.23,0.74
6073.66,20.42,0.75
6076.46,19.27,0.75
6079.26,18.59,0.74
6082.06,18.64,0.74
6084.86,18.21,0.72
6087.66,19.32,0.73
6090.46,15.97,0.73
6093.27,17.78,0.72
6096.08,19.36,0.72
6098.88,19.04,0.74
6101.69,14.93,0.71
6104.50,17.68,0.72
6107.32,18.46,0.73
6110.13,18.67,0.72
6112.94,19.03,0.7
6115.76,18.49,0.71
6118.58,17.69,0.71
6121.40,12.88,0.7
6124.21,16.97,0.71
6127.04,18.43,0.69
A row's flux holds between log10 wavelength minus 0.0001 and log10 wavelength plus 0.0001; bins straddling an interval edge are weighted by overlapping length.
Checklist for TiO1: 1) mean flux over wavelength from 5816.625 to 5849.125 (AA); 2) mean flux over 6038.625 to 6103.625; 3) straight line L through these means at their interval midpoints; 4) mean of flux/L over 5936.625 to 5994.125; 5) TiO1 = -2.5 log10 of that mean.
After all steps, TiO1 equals 0.05 mag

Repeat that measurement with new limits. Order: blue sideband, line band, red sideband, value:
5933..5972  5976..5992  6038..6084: 0.019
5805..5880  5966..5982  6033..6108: 0.062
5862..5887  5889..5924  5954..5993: 0.251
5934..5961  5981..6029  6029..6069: 0.047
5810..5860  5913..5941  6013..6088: 0.088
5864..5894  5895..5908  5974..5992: 0.210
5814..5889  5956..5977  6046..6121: 0.005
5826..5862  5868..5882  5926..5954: 0.087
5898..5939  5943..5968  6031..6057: -0.065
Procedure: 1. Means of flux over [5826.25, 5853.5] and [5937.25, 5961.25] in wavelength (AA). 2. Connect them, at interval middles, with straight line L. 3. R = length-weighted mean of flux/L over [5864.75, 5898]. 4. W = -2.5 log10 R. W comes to 0.39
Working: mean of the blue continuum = 17.5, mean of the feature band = 12.2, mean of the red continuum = 17.5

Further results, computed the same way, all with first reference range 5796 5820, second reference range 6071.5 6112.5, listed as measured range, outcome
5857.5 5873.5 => 0.09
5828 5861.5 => 0.05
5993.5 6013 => 0.08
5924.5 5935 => 0.11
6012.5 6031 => 0.06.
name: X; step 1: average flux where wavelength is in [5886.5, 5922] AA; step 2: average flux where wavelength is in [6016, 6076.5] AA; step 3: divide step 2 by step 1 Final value 1.51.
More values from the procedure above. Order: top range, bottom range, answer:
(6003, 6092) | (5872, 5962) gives 1.23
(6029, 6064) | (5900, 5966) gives 1.13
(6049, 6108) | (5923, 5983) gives 1.08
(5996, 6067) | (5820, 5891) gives 1.11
